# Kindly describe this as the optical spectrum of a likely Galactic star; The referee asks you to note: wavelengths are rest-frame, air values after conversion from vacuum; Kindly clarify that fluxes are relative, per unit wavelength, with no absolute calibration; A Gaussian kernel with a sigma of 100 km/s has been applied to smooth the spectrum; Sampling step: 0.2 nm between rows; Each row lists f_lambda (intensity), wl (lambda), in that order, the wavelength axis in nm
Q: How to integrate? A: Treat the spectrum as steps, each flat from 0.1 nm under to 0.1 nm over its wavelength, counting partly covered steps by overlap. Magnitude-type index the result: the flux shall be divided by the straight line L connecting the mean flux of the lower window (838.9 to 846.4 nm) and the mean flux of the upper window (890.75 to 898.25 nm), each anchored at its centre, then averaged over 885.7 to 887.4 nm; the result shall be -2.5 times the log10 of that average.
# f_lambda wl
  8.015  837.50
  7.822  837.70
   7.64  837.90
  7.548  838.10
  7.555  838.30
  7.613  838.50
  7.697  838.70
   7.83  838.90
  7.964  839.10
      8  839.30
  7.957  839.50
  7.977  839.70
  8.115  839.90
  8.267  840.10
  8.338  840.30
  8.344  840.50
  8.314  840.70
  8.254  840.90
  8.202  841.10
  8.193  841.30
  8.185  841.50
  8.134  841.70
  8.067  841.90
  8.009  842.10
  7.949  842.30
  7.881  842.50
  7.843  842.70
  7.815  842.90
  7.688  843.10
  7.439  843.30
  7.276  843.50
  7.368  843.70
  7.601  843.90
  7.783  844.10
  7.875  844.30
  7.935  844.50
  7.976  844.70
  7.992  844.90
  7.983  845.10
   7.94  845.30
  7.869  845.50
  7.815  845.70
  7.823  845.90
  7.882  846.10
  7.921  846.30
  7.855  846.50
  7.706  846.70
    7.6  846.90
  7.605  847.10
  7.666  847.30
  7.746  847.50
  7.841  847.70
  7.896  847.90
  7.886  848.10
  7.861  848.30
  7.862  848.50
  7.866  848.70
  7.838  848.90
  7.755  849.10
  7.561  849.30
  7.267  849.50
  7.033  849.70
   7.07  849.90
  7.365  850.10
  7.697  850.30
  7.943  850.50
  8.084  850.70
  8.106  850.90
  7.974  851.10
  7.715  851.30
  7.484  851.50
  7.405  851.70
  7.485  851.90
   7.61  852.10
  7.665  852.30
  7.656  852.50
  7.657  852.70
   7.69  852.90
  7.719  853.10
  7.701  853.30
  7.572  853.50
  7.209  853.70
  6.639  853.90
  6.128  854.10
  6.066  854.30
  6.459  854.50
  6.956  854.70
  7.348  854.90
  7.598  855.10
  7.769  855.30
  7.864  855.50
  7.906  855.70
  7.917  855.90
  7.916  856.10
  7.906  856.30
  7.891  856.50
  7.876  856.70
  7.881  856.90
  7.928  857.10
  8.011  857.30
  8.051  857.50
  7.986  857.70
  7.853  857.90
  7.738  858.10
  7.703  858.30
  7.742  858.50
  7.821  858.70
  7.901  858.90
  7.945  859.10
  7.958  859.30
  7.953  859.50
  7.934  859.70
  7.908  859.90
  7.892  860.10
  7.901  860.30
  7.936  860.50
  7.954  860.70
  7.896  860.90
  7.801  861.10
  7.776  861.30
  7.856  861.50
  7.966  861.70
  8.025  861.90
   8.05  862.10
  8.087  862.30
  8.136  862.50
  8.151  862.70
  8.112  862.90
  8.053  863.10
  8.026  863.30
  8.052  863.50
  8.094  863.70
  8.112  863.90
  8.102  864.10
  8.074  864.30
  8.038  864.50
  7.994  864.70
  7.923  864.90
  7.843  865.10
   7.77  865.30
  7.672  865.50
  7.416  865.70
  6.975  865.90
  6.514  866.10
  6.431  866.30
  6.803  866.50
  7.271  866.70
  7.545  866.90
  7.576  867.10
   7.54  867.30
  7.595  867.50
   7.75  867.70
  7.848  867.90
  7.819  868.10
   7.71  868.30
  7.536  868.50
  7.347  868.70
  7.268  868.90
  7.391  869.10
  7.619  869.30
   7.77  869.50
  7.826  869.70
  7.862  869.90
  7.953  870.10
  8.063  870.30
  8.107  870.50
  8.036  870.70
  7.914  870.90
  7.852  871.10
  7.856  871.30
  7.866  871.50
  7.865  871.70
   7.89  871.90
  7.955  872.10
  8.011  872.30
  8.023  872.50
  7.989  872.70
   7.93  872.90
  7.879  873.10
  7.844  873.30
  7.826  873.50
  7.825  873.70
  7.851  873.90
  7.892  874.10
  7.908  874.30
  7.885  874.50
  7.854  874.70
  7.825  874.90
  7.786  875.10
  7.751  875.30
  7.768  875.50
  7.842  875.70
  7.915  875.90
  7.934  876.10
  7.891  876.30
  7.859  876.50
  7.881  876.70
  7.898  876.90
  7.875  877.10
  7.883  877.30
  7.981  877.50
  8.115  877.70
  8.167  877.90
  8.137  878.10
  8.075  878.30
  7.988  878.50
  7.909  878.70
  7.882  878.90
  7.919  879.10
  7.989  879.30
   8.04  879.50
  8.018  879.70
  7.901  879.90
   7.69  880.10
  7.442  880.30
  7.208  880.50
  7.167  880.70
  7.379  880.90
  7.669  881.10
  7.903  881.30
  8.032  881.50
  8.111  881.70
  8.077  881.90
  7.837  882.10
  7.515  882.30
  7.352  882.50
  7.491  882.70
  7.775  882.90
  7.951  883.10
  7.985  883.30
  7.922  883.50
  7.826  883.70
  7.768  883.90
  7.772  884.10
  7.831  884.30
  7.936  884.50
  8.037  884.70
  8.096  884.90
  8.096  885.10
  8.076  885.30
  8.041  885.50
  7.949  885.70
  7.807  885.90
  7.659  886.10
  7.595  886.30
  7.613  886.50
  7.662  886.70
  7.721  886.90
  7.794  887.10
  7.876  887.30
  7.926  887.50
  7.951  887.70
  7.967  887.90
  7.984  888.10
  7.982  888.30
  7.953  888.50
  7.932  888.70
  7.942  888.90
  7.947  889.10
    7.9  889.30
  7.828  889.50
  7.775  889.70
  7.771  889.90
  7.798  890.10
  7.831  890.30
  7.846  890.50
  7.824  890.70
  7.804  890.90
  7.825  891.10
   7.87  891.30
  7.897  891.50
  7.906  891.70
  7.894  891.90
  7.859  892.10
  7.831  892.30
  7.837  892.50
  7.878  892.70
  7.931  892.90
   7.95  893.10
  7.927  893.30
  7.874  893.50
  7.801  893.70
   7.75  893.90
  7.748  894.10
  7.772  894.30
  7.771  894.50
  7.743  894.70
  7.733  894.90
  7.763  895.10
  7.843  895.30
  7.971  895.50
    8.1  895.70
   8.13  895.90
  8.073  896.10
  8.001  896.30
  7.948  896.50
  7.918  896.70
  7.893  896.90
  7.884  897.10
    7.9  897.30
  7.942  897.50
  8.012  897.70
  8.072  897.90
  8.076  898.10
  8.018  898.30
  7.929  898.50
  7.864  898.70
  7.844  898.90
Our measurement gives 0.02 mag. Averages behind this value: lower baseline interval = 7.94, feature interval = 7.73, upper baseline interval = 7.9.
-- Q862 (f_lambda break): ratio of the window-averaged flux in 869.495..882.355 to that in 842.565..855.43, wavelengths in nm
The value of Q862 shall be 1.04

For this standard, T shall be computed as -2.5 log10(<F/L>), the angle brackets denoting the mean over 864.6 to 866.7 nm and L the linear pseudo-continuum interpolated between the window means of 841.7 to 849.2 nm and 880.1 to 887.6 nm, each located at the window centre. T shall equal 0.07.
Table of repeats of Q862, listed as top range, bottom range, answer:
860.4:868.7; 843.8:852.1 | 1.00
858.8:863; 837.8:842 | 0.99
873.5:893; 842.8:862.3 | 1.02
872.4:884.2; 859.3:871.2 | 1.01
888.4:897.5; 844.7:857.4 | 1.03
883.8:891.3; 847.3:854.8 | 1.05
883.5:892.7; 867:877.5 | 1.01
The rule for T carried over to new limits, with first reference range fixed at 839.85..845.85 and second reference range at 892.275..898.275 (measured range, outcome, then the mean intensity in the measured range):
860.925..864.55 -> -0.01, 8.03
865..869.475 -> 0.07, 7.43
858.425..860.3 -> 0.00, 7.9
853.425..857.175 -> 0.07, 7.41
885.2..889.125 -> 0.01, 7.87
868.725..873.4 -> 0.01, 7.85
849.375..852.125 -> 0.05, 7.59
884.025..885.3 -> -0.01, 7.97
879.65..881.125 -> 0.05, 7.54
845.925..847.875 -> 0.02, 7.77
